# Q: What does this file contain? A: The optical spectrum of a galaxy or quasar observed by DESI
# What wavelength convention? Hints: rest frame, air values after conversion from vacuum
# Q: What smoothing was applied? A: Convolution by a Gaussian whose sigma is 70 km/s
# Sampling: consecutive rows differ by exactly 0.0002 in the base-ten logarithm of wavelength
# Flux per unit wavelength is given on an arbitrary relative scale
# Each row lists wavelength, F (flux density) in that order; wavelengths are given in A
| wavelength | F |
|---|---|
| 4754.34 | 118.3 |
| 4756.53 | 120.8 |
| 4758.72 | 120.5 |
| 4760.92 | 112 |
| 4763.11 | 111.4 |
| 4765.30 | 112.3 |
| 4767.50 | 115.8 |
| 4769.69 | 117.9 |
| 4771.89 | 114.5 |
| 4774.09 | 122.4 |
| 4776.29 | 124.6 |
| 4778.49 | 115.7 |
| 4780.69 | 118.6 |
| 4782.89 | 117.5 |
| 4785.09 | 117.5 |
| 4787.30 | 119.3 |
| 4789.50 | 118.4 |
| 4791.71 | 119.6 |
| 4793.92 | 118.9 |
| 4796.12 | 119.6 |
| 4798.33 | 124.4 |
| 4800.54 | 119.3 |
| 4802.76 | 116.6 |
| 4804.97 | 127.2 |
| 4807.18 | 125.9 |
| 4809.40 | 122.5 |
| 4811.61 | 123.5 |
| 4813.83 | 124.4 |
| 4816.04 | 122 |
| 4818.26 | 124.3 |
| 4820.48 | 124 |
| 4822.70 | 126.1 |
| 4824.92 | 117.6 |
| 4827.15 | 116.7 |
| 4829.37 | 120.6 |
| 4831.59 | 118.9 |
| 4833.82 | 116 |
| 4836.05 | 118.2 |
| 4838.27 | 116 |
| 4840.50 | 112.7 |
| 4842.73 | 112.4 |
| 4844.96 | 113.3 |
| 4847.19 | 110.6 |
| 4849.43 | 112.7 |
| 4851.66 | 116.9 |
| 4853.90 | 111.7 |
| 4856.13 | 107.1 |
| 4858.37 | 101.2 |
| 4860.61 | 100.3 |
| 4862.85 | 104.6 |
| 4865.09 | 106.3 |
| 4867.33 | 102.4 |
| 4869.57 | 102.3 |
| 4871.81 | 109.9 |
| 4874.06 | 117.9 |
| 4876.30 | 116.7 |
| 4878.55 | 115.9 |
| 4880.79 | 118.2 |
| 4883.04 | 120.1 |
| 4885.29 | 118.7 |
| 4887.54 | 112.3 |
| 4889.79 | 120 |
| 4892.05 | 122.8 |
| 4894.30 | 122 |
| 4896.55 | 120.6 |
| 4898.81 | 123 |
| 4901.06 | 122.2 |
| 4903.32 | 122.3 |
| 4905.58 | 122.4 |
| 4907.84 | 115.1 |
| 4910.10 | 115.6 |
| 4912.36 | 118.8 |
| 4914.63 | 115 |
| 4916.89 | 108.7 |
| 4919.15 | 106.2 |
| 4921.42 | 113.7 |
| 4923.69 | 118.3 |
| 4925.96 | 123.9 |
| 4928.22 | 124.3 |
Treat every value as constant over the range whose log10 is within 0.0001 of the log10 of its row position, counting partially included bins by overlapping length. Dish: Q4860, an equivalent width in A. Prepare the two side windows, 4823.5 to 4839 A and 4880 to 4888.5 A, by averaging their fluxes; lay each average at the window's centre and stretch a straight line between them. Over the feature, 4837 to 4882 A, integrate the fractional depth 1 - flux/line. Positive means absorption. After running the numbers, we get 2.73 A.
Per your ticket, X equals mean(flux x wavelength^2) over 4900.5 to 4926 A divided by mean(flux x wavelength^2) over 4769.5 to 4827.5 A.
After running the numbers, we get 1.01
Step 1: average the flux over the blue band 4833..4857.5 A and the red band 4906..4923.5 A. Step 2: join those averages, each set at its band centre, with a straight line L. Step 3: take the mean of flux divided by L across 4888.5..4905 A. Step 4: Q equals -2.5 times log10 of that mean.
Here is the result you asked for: -0.07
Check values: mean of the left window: 113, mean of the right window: 114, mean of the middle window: 122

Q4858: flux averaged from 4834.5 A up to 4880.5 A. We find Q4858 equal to 111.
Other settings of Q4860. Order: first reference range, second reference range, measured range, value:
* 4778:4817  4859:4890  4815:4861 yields 0.19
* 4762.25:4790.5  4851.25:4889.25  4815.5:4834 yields -1.11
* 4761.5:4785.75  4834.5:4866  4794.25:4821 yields -2.02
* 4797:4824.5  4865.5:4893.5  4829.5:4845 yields 0.53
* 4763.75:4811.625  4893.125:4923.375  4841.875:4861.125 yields 1.39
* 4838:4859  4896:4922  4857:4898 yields 0.43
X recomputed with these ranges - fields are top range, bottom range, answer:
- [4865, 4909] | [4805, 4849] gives 1.00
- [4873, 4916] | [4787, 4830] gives 1.01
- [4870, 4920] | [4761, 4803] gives 1.04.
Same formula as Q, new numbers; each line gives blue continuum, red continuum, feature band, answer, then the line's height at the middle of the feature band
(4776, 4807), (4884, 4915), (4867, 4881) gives 0.07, 120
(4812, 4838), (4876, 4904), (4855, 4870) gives 0.16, 120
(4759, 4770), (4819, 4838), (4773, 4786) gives -0.04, 115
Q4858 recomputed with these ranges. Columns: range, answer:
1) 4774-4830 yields 121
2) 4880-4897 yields 119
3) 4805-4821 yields 124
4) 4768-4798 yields 119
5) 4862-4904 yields 116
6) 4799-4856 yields 119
